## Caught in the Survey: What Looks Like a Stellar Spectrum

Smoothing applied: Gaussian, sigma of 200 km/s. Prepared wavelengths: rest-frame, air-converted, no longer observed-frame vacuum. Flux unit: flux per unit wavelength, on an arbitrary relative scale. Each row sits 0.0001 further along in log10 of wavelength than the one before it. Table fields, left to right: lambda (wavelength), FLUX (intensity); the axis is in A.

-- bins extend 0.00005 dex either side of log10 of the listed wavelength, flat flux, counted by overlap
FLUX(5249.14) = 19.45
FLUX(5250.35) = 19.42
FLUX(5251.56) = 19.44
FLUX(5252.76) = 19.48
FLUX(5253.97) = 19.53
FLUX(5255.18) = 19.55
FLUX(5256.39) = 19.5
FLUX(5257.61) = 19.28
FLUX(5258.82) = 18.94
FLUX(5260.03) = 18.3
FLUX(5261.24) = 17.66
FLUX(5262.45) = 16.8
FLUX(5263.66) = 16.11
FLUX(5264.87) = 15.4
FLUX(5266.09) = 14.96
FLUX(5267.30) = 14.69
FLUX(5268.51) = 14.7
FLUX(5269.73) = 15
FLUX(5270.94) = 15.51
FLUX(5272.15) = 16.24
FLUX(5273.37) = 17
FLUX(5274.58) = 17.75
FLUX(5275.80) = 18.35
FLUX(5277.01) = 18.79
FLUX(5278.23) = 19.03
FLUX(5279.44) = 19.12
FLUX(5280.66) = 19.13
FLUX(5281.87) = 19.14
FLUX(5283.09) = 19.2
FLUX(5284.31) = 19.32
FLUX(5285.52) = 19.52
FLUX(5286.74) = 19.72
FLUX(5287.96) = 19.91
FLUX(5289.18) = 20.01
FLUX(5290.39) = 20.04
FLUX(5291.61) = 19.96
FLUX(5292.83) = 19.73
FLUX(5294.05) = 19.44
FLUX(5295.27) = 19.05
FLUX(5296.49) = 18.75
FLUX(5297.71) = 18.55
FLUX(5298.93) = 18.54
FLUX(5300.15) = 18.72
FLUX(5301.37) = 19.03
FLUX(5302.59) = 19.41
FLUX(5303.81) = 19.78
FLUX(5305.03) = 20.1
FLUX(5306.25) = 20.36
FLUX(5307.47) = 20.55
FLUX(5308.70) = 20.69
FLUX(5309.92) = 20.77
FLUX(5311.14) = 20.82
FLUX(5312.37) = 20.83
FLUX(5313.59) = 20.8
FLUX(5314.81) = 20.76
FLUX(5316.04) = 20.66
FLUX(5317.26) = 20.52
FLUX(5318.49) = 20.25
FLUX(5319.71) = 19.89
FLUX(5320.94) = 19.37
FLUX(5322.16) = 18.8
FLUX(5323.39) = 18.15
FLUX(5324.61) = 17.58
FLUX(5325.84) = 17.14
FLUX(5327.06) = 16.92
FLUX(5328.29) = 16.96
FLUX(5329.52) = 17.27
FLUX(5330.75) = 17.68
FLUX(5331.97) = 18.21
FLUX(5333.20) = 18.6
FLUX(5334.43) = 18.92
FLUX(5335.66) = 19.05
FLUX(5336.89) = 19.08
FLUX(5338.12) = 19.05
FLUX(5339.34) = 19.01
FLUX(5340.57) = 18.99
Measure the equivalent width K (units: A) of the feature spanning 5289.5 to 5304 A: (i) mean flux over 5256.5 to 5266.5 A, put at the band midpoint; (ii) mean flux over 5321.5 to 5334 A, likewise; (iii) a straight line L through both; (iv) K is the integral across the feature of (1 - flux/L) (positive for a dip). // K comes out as -1.4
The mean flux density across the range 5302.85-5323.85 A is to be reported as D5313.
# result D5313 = 20.2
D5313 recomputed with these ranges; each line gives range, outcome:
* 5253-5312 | 18.6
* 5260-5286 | 17.3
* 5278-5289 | 19.4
